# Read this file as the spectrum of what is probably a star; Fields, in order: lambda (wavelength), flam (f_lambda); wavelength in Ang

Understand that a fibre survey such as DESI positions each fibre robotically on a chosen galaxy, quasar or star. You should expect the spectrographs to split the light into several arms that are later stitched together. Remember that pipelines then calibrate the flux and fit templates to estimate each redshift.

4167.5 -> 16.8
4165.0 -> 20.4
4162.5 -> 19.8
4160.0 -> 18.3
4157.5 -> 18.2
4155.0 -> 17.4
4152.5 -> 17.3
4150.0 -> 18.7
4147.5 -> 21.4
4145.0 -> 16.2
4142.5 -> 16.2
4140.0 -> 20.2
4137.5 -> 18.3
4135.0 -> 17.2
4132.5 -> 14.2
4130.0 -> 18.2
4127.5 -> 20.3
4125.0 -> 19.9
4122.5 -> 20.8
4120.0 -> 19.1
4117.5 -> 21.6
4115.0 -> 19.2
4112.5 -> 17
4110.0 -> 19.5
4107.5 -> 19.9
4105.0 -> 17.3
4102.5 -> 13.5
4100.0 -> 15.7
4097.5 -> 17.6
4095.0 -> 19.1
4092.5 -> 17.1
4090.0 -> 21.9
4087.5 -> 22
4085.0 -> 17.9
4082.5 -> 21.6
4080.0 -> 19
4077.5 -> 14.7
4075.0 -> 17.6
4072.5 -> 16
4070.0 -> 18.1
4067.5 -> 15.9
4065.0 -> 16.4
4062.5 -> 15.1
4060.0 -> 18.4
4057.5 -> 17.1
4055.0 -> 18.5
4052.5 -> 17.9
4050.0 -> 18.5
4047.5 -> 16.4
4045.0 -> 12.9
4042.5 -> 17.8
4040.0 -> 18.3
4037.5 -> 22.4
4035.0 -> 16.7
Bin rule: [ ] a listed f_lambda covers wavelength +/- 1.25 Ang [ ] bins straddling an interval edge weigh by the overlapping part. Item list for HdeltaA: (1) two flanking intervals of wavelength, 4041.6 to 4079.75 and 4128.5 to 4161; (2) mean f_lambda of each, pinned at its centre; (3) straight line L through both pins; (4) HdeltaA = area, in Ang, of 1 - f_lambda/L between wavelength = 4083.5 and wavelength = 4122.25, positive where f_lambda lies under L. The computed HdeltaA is -2.9 Ang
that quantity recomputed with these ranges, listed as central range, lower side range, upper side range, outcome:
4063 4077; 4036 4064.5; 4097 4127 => 0.98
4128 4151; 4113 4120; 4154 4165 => 1.53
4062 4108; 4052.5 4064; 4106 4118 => 1.44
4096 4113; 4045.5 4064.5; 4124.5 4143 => 0.47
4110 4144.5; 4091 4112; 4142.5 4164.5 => -1.34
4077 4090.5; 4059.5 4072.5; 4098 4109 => -2.41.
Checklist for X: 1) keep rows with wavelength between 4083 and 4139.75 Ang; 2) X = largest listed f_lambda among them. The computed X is 22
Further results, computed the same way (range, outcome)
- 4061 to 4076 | 18.1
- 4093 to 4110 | 19.9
